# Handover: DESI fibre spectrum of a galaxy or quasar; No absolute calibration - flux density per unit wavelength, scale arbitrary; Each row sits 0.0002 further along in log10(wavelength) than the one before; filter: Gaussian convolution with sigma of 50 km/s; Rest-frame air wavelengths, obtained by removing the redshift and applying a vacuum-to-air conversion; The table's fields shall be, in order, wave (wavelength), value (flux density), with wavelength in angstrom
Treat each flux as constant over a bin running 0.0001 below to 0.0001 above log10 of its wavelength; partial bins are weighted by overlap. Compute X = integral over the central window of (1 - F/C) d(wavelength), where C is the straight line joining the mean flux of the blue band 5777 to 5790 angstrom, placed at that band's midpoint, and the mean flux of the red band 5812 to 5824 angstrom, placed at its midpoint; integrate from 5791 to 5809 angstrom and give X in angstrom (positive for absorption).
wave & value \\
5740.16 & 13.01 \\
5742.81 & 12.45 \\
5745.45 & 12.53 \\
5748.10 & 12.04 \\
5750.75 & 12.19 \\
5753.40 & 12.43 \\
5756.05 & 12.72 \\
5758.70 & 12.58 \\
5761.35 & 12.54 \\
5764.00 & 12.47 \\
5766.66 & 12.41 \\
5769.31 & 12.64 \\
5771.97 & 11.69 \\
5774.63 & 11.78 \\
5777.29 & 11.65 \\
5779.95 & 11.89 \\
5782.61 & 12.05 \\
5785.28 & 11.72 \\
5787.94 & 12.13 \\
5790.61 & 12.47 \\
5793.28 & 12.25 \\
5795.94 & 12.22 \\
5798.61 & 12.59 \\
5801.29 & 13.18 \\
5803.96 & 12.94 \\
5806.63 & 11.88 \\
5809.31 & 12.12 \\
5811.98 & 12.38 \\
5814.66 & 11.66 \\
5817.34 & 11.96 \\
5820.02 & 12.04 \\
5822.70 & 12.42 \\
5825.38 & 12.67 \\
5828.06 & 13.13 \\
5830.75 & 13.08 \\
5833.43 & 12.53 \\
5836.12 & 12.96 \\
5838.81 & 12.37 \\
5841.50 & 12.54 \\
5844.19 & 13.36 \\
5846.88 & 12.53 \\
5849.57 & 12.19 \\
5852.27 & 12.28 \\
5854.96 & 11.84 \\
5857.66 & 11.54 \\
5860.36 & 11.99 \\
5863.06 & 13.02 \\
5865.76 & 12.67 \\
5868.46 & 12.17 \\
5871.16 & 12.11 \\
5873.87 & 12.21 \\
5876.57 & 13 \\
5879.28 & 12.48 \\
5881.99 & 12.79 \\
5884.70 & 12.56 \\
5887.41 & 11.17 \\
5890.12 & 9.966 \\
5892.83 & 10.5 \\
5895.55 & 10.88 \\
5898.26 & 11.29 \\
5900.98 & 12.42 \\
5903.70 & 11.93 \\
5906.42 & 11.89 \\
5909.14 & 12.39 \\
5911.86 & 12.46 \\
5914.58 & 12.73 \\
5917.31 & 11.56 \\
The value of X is -0.7 angstrom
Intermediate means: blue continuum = 11.9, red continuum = 12.1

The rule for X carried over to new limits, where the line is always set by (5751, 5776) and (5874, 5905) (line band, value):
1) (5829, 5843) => -0.83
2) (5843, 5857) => -0.53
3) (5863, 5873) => -0.47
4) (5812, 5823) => 0.06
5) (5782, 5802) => -0.15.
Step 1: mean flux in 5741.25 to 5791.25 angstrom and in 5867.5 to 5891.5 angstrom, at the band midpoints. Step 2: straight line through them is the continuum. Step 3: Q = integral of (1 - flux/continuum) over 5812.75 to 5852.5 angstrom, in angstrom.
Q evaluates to -1.3 angstrom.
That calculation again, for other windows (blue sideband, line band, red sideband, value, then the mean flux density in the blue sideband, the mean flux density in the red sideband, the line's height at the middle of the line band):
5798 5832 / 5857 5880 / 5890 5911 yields -0.98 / 12.5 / 11.5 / 11.9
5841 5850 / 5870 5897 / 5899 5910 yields 1.23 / 12.7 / 12.1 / 12.3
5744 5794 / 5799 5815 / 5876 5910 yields -0.45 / 12.2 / 11.8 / 12.1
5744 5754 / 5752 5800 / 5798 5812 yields 0.63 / 12.3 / 12.5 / 12.4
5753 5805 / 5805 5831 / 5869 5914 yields -0.30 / 12.3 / 11.9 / 12.2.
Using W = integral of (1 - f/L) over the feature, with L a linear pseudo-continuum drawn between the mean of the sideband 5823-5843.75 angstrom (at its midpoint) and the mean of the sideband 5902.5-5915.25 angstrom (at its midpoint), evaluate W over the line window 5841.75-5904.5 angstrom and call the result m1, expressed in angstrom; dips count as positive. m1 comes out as 2.3 angstrom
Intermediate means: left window 12.8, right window 12.3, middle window 12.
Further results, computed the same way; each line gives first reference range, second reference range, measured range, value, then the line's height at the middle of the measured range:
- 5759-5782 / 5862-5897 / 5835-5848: -0.8 angstrom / 12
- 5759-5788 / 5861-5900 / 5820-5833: -0.8 angstrom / 12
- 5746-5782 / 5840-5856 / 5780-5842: -0.1 angstrom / 12.4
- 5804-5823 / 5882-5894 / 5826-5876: -3.4 angstrom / 11.7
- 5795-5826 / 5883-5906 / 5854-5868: -0.5 angstrom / 11.8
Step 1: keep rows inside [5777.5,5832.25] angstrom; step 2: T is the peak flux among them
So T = 13.18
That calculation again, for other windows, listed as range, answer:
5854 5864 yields 13.02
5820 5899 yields 13.36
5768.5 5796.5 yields 12.64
